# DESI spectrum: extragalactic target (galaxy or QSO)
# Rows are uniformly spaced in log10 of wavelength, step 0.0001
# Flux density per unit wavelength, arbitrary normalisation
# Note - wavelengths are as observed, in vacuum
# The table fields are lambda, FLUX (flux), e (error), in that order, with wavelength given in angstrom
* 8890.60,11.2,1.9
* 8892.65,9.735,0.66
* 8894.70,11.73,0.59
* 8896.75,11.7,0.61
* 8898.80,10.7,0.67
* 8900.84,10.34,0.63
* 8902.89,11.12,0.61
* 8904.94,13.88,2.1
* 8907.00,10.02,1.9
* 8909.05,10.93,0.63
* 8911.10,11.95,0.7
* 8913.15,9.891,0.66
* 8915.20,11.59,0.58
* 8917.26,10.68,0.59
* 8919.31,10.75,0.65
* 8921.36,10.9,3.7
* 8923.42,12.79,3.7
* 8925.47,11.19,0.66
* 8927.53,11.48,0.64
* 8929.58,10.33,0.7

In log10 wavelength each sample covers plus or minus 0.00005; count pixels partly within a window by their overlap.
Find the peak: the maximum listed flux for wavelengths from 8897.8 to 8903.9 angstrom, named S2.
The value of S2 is 11.12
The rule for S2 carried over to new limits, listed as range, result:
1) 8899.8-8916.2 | 13.88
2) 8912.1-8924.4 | 12.79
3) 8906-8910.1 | 10.93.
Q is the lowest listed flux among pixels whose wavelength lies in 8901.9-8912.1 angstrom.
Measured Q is 10.02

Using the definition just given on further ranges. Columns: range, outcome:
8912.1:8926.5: 9.891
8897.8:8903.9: 10.34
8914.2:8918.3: 10.68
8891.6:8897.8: 9.735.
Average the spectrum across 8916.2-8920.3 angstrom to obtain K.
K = 10.7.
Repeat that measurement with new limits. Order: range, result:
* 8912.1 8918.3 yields 10.7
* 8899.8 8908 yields 11.3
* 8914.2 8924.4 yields 11.3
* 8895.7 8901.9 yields 10.9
